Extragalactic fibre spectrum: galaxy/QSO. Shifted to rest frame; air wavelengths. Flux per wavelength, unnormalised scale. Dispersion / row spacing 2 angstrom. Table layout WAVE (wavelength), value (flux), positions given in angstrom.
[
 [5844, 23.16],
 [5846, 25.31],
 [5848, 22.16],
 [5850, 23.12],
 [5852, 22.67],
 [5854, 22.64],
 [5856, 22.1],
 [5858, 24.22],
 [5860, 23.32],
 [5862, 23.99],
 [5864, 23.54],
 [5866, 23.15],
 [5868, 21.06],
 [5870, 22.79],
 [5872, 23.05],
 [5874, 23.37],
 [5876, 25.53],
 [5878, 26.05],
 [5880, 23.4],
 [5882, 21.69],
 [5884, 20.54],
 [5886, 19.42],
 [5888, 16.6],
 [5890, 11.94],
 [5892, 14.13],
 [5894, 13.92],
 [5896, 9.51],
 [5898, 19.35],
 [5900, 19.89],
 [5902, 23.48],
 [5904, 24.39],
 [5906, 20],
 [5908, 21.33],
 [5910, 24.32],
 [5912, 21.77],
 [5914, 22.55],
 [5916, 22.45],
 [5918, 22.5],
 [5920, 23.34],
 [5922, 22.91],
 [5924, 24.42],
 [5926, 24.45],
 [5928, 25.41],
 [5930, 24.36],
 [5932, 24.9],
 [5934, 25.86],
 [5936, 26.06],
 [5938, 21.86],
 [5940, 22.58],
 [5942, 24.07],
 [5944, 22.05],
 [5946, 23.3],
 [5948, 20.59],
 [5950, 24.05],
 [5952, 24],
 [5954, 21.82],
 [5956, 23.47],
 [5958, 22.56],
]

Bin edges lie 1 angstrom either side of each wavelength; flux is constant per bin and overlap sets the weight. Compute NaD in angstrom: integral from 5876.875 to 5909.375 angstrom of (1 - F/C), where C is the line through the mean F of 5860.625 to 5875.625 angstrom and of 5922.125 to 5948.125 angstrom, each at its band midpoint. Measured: 5.9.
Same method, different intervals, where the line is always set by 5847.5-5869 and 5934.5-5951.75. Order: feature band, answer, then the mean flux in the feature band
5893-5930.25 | 2.51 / 21.5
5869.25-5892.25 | 2.09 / 20.9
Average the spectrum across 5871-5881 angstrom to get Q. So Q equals 24.3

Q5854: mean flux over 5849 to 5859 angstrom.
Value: 22.9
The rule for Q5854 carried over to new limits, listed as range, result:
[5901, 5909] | 22.3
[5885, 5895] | 15.2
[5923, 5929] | 24.8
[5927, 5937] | 25.3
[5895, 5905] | 19.3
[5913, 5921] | 22.7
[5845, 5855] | 23.2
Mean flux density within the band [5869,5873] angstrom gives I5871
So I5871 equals 22.9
